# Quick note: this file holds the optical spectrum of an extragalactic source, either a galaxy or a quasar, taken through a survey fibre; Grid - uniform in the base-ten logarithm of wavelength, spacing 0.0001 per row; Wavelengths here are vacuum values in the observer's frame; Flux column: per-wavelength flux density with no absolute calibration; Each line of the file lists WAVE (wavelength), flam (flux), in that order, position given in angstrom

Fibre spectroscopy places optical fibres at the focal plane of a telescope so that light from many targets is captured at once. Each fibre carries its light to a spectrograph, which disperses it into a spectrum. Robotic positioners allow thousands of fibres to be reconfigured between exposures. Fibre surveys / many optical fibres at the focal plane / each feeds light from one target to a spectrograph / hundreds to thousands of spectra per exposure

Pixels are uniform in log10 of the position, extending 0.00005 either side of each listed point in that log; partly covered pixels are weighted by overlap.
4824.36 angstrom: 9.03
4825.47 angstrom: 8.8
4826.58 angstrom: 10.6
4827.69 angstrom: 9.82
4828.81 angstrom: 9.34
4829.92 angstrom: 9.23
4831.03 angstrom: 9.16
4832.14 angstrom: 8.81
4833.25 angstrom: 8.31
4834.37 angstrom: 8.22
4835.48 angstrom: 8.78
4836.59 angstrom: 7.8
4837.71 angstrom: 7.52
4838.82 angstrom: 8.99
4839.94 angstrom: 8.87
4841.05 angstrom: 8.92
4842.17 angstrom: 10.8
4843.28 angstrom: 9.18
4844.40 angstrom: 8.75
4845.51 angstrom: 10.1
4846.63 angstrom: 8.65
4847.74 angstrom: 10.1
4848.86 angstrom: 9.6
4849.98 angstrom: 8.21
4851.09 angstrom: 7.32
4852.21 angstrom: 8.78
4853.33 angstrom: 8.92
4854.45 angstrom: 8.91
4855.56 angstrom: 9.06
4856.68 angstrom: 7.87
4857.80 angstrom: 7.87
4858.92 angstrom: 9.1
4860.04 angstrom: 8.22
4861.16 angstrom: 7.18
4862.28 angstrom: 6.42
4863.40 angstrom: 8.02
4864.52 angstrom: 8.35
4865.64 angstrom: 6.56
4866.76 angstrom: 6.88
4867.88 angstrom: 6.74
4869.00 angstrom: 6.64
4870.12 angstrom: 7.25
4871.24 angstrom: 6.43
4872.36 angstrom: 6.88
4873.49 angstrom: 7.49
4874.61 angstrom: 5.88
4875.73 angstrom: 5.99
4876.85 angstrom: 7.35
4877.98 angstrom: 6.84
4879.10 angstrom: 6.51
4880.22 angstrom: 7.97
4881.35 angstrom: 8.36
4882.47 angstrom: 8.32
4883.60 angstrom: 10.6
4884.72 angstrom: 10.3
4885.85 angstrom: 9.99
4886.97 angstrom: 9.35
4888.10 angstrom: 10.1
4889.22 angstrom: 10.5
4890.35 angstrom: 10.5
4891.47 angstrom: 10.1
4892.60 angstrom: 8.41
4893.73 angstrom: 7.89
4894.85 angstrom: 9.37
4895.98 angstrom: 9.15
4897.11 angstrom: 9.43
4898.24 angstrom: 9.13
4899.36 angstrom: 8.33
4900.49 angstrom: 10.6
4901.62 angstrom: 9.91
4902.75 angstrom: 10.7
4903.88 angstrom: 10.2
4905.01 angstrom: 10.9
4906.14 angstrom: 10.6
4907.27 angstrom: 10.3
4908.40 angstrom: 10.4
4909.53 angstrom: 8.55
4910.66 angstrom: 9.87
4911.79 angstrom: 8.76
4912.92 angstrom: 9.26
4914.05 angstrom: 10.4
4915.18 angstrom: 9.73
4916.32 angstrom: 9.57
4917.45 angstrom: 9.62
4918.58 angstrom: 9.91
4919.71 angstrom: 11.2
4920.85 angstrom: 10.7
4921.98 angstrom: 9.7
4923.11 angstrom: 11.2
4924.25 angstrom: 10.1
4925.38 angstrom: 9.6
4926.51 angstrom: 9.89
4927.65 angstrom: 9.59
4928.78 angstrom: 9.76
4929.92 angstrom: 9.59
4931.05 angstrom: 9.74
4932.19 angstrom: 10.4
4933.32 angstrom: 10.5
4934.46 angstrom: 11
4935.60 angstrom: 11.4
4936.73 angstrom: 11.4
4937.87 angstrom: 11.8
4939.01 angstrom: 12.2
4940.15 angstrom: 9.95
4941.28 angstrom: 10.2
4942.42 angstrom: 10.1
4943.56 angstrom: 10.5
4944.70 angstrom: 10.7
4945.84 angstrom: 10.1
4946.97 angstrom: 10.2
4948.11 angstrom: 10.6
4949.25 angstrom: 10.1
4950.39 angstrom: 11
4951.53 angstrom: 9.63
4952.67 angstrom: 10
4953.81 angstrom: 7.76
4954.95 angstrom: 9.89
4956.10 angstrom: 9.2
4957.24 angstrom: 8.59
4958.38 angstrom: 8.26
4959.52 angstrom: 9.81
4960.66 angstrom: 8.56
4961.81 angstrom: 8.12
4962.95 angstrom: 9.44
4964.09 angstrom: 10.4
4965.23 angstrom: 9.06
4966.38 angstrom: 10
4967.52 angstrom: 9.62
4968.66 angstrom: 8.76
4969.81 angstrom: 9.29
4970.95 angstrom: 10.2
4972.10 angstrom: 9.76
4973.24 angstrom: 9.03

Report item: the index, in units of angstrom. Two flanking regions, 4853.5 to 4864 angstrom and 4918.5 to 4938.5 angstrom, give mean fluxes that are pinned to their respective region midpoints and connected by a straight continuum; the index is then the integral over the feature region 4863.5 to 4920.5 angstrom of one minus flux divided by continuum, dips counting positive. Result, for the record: 2.2 angstrom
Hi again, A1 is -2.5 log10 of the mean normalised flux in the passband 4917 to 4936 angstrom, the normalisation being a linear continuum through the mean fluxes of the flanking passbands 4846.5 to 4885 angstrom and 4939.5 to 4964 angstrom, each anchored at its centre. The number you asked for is -0.12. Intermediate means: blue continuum 7.85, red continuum 9.68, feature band 10.2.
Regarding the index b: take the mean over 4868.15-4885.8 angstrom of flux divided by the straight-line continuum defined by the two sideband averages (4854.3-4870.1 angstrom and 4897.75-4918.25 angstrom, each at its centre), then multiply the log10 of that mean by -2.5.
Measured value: 0.11 mag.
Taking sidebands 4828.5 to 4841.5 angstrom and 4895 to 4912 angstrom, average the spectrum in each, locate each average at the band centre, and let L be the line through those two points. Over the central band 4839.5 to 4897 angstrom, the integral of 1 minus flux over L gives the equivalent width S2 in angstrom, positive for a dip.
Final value 5.1 angstrom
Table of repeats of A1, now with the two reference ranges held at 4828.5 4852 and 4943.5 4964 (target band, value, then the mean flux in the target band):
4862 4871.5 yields 0.27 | 7.07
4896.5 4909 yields -0.09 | 10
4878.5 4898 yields 0.00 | 9.22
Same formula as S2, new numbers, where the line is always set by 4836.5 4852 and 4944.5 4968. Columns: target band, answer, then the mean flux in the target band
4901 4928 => -2.0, 10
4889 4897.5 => -0.2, 9.37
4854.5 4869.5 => 2.3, 7.66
